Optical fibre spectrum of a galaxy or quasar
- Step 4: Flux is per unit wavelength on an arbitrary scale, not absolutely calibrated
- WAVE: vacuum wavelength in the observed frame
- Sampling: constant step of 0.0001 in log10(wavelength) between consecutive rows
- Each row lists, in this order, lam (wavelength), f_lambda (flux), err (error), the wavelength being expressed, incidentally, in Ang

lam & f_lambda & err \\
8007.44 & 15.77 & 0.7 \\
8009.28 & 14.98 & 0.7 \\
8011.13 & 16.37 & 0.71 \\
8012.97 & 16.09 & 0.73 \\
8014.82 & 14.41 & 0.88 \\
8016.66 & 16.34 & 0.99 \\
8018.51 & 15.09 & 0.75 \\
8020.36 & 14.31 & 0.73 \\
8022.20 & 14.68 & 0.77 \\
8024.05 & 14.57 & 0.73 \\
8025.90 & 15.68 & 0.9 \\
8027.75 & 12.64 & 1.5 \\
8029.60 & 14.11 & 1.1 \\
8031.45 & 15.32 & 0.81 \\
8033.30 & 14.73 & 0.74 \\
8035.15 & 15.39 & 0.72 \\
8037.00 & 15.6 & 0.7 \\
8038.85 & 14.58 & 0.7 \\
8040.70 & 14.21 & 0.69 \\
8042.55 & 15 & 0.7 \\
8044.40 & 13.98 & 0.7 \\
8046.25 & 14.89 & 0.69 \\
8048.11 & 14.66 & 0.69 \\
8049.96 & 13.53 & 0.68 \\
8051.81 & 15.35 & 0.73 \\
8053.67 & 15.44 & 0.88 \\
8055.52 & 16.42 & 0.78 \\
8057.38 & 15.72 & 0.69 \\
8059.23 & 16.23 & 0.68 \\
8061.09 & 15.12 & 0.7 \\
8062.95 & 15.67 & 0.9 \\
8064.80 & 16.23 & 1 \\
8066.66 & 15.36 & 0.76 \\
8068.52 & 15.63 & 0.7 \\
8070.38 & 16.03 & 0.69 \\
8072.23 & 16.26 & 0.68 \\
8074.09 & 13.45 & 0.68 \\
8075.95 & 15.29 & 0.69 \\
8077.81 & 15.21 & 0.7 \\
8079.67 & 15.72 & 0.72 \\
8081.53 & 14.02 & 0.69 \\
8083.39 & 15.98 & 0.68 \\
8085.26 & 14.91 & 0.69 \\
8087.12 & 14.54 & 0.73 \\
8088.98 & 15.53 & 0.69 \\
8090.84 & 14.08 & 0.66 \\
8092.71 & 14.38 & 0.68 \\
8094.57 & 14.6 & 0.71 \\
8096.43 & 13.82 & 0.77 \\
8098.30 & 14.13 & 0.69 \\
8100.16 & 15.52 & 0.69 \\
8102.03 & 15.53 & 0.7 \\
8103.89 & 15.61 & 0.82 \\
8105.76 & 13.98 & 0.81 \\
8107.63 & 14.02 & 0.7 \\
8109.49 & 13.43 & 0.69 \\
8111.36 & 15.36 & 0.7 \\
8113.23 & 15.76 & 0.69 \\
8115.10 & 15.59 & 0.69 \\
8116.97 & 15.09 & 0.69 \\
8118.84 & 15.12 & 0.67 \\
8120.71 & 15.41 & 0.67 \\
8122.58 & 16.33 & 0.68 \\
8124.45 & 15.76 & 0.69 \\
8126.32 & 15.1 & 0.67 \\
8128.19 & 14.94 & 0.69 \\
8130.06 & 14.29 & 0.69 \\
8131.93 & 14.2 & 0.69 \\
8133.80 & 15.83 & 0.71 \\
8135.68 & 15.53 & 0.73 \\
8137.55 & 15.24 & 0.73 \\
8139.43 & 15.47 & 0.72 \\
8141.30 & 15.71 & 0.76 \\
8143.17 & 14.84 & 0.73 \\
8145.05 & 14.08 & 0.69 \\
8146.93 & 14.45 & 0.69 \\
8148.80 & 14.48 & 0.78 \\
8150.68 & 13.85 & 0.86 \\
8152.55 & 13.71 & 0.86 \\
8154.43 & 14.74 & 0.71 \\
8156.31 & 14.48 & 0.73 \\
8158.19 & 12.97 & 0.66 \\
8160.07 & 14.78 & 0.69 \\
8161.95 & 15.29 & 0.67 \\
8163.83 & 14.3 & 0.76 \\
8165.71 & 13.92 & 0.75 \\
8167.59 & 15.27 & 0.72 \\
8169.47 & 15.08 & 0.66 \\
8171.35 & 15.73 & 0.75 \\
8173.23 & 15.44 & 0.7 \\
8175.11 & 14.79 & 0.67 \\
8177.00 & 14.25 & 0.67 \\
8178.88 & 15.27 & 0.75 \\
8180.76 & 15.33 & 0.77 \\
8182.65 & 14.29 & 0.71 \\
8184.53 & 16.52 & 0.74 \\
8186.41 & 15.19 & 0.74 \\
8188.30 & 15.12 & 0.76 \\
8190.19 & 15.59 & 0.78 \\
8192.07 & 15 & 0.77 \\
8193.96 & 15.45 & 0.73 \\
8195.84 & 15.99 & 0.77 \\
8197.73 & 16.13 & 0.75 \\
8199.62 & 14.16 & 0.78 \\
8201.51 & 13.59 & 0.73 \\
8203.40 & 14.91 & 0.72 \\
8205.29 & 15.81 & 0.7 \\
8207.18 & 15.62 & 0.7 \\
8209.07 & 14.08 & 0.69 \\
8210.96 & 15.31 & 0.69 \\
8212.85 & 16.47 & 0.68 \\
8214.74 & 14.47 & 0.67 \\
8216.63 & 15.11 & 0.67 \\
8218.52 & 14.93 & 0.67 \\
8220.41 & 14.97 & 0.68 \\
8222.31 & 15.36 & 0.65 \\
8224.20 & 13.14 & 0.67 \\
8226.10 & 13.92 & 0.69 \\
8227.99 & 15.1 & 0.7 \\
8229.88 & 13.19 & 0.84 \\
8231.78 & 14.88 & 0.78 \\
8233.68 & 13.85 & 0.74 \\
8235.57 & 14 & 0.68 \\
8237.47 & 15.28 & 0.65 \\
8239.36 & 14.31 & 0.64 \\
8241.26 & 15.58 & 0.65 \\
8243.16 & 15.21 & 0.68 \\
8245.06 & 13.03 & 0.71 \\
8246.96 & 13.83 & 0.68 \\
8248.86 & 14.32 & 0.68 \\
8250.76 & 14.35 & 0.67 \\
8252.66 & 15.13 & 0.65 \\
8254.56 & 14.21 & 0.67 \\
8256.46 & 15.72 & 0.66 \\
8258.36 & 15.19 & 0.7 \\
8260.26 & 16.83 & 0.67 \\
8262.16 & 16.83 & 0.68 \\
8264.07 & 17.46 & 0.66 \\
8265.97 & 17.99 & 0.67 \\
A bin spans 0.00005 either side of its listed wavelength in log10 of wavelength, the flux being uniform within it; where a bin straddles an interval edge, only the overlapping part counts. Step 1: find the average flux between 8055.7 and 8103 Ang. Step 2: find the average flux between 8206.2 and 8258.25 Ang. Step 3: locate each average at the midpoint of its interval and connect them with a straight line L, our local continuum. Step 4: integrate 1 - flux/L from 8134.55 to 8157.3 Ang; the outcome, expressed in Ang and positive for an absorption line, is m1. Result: 0.35 Ang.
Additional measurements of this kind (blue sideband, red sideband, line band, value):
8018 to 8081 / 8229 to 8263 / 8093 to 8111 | 0.5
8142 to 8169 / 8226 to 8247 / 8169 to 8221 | -2.8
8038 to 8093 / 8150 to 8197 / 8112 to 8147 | -0.5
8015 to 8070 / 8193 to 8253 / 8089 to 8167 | 0.6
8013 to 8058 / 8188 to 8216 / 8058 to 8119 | -0.4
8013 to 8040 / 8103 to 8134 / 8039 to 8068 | -0.5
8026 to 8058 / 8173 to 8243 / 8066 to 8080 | -0.5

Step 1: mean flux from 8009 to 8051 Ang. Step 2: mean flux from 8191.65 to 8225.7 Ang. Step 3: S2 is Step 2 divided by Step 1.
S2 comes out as 1.01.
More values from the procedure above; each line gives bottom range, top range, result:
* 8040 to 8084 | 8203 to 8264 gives 0.98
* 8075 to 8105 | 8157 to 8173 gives 0.99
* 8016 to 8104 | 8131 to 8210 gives 0.99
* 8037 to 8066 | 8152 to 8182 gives 0.97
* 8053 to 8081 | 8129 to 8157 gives 0.95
